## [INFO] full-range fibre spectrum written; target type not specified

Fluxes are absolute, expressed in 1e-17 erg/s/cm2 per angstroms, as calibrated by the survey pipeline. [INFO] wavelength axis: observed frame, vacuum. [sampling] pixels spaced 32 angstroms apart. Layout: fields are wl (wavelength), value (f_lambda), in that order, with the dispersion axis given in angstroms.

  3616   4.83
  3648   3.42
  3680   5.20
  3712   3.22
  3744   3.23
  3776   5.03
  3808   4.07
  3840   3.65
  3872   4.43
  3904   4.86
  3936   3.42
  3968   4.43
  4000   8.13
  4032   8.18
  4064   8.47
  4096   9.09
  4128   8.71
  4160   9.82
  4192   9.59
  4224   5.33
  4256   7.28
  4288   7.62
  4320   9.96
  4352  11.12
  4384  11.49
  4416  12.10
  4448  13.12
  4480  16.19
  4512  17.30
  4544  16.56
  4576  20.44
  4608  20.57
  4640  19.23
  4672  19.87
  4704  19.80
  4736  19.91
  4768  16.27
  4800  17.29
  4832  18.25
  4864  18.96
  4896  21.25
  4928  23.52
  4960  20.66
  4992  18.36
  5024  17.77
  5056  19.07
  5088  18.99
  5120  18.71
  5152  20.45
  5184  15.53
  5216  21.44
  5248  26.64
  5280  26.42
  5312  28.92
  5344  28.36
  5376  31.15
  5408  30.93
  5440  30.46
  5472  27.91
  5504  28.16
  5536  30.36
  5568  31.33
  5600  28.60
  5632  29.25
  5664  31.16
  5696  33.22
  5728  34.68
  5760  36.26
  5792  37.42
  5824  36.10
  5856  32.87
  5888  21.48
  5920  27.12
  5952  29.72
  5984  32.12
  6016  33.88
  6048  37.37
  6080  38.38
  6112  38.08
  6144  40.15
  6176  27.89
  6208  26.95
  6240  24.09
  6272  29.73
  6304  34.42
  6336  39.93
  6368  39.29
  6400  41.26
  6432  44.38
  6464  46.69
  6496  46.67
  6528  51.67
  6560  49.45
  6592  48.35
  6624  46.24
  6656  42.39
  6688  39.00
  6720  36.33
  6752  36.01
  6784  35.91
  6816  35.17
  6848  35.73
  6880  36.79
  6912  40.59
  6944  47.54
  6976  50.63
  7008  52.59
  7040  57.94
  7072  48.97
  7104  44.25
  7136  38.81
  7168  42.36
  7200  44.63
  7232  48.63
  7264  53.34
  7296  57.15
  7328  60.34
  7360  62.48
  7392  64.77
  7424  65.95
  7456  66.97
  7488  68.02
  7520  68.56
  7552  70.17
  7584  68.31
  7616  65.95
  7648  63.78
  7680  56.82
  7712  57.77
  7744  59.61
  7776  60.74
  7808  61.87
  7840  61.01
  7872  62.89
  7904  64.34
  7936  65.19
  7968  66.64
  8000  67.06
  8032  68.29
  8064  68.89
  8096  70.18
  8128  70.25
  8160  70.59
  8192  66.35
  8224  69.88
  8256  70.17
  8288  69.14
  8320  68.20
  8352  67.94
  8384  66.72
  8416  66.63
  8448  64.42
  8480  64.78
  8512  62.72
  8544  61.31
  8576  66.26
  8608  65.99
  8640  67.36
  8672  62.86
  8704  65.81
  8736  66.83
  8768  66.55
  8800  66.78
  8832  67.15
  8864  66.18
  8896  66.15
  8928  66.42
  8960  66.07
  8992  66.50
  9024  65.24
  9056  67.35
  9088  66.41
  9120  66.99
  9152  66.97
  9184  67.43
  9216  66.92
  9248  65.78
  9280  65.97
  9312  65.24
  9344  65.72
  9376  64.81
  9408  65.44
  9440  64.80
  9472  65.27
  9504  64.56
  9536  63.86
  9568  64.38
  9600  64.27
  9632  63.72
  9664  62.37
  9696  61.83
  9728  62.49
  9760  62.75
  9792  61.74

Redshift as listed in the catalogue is 0.000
